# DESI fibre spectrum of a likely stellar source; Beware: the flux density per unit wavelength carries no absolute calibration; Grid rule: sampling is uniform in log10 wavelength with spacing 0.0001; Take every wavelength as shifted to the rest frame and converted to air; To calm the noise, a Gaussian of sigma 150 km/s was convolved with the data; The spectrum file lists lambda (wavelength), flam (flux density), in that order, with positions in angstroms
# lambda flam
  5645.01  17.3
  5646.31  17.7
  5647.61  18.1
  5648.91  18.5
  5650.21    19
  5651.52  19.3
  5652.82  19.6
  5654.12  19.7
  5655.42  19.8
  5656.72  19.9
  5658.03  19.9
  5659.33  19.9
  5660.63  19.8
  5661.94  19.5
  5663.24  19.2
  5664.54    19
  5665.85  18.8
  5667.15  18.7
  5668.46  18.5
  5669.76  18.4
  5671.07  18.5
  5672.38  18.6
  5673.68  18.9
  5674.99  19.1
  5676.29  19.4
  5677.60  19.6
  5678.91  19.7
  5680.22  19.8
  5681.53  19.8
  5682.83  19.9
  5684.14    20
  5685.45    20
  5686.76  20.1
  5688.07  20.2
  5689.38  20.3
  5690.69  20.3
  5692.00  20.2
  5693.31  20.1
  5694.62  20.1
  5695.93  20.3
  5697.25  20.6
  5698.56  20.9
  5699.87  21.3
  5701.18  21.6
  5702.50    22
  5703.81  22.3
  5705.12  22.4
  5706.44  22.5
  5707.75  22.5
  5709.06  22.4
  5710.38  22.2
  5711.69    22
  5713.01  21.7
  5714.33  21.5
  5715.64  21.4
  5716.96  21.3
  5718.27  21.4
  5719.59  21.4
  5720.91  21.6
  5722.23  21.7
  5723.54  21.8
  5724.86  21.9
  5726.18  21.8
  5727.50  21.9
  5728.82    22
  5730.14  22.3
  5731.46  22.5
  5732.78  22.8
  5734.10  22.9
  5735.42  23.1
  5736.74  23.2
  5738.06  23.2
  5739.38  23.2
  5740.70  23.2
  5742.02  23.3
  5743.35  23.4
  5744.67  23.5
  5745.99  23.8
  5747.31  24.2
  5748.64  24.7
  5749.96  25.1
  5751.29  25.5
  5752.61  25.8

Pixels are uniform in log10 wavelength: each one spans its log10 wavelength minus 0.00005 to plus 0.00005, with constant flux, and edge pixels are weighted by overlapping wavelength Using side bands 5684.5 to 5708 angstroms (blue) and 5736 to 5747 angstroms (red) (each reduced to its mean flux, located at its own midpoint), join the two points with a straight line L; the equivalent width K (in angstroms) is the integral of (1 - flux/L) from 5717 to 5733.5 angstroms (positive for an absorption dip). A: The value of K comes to 0.4 angstroms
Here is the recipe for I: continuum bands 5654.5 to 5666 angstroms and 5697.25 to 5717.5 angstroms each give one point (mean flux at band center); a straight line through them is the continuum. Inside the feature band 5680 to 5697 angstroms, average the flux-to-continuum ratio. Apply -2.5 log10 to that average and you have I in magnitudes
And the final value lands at 0.043 mag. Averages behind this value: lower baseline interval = 19.6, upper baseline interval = 21.8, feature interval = 20.1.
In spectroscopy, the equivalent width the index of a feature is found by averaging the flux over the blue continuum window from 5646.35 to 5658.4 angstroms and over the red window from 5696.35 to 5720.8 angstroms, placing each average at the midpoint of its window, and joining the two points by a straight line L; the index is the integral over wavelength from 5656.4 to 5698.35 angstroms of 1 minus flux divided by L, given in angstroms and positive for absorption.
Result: 1.5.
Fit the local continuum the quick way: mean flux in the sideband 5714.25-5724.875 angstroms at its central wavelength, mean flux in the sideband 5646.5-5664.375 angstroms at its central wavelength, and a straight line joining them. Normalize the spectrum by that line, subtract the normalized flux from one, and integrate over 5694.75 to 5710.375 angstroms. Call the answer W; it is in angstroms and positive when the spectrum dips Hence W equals -0.5 angstroms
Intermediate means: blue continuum 19.3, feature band 21.7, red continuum 21.5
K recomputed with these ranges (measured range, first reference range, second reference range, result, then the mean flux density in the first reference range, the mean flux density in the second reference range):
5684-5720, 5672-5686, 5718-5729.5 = -0.92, 19.6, 21.7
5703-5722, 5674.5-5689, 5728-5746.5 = -0.28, 19.8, 23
